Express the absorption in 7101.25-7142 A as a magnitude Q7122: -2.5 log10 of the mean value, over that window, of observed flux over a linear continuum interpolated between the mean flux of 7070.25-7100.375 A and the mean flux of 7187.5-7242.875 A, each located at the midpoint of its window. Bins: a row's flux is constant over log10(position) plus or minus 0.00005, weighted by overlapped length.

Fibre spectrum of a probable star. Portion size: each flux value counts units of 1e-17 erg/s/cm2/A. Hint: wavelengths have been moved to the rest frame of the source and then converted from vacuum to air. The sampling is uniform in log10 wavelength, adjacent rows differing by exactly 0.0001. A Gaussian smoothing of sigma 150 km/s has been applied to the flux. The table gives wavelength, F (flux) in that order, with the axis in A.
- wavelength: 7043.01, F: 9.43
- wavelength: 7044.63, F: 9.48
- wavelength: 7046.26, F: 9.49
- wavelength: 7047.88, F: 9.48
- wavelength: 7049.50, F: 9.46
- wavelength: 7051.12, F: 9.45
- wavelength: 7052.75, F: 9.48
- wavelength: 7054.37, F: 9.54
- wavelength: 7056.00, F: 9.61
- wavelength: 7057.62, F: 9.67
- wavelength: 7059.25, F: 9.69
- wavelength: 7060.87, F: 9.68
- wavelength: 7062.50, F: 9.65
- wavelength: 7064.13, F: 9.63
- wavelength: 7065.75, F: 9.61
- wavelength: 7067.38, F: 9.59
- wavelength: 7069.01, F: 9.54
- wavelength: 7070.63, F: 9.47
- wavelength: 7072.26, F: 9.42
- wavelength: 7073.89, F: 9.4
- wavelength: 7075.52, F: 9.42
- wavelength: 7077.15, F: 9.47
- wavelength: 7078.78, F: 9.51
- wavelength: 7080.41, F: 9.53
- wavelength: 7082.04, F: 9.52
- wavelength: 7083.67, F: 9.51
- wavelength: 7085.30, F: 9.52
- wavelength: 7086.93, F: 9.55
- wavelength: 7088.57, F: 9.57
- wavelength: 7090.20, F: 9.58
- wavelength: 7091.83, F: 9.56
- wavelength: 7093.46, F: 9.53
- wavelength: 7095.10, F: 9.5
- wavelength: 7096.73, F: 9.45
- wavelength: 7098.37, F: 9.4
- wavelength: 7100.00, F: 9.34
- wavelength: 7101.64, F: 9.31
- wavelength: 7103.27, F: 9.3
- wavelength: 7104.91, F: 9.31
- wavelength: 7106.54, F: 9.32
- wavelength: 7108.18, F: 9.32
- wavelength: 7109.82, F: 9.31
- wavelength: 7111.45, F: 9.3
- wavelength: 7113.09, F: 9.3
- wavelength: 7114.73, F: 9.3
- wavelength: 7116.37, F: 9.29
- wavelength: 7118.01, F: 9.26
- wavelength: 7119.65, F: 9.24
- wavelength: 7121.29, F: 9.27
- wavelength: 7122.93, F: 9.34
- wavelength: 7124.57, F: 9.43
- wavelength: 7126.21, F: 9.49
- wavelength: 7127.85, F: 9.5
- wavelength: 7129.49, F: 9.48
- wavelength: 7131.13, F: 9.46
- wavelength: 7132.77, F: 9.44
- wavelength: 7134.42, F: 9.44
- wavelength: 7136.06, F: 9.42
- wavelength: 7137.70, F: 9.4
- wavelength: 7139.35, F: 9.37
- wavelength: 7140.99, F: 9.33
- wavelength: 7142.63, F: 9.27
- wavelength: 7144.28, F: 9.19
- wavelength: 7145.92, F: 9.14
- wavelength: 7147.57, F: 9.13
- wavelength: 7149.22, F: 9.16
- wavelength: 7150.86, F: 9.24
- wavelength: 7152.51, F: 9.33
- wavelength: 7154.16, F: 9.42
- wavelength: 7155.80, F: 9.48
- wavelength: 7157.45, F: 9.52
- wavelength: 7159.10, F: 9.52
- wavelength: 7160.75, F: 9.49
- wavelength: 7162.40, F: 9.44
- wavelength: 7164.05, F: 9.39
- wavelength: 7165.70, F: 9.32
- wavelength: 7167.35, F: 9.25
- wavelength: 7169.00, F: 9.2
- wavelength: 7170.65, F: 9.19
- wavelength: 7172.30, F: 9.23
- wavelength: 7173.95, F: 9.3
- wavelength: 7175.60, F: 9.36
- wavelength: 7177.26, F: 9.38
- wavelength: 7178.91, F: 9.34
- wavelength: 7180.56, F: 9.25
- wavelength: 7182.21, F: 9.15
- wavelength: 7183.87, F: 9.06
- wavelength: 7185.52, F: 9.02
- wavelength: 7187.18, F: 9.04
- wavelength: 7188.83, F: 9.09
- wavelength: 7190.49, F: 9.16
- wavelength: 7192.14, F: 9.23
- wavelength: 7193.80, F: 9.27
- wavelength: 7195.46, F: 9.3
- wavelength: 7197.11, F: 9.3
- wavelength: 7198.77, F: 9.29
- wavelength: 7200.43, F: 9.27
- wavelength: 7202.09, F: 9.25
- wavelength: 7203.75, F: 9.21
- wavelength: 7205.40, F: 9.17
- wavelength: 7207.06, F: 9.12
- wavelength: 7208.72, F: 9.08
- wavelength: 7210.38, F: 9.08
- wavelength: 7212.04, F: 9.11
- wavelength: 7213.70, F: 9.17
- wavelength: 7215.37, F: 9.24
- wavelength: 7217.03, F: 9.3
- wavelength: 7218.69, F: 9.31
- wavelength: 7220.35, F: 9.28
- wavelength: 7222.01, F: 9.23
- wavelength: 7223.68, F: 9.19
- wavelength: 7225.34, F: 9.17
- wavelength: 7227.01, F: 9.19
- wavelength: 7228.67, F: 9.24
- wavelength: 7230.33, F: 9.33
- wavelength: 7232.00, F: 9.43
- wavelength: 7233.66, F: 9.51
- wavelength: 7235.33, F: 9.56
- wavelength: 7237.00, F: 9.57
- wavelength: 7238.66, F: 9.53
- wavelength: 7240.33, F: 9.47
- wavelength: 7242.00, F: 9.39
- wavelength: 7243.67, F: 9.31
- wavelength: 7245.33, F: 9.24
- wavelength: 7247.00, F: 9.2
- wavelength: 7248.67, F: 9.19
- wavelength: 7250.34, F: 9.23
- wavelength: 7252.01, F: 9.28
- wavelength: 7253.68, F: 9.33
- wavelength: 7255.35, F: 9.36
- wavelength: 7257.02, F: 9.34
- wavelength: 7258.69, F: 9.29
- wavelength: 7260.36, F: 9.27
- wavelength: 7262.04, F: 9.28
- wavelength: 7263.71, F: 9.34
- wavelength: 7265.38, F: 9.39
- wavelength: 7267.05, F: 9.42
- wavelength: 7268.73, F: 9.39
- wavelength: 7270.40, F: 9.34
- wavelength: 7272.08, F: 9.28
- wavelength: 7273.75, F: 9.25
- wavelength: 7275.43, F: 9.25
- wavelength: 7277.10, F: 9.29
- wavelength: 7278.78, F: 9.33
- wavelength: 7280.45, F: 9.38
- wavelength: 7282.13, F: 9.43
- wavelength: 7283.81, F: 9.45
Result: 0.01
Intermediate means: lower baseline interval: 9.49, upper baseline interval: 9.27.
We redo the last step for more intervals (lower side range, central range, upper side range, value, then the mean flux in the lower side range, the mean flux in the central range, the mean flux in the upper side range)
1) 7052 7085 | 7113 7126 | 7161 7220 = 0.01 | 9.55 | 9.31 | 9.23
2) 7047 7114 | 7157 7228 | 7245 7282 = 0.02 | 9.48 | 9.24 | 9.31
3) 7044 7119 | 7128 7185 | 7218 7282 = 0.01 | 9.47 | 9.33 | 9.33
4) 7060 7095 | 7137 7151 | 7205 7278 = 0.02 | 9.54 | 9.25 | 9.29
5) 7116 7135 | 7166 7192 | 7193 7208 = 0.01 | 9.39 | 9.21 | 9.24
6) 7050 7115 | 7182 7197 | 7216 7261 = 0.03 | 9.48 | 9.15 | 9.33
